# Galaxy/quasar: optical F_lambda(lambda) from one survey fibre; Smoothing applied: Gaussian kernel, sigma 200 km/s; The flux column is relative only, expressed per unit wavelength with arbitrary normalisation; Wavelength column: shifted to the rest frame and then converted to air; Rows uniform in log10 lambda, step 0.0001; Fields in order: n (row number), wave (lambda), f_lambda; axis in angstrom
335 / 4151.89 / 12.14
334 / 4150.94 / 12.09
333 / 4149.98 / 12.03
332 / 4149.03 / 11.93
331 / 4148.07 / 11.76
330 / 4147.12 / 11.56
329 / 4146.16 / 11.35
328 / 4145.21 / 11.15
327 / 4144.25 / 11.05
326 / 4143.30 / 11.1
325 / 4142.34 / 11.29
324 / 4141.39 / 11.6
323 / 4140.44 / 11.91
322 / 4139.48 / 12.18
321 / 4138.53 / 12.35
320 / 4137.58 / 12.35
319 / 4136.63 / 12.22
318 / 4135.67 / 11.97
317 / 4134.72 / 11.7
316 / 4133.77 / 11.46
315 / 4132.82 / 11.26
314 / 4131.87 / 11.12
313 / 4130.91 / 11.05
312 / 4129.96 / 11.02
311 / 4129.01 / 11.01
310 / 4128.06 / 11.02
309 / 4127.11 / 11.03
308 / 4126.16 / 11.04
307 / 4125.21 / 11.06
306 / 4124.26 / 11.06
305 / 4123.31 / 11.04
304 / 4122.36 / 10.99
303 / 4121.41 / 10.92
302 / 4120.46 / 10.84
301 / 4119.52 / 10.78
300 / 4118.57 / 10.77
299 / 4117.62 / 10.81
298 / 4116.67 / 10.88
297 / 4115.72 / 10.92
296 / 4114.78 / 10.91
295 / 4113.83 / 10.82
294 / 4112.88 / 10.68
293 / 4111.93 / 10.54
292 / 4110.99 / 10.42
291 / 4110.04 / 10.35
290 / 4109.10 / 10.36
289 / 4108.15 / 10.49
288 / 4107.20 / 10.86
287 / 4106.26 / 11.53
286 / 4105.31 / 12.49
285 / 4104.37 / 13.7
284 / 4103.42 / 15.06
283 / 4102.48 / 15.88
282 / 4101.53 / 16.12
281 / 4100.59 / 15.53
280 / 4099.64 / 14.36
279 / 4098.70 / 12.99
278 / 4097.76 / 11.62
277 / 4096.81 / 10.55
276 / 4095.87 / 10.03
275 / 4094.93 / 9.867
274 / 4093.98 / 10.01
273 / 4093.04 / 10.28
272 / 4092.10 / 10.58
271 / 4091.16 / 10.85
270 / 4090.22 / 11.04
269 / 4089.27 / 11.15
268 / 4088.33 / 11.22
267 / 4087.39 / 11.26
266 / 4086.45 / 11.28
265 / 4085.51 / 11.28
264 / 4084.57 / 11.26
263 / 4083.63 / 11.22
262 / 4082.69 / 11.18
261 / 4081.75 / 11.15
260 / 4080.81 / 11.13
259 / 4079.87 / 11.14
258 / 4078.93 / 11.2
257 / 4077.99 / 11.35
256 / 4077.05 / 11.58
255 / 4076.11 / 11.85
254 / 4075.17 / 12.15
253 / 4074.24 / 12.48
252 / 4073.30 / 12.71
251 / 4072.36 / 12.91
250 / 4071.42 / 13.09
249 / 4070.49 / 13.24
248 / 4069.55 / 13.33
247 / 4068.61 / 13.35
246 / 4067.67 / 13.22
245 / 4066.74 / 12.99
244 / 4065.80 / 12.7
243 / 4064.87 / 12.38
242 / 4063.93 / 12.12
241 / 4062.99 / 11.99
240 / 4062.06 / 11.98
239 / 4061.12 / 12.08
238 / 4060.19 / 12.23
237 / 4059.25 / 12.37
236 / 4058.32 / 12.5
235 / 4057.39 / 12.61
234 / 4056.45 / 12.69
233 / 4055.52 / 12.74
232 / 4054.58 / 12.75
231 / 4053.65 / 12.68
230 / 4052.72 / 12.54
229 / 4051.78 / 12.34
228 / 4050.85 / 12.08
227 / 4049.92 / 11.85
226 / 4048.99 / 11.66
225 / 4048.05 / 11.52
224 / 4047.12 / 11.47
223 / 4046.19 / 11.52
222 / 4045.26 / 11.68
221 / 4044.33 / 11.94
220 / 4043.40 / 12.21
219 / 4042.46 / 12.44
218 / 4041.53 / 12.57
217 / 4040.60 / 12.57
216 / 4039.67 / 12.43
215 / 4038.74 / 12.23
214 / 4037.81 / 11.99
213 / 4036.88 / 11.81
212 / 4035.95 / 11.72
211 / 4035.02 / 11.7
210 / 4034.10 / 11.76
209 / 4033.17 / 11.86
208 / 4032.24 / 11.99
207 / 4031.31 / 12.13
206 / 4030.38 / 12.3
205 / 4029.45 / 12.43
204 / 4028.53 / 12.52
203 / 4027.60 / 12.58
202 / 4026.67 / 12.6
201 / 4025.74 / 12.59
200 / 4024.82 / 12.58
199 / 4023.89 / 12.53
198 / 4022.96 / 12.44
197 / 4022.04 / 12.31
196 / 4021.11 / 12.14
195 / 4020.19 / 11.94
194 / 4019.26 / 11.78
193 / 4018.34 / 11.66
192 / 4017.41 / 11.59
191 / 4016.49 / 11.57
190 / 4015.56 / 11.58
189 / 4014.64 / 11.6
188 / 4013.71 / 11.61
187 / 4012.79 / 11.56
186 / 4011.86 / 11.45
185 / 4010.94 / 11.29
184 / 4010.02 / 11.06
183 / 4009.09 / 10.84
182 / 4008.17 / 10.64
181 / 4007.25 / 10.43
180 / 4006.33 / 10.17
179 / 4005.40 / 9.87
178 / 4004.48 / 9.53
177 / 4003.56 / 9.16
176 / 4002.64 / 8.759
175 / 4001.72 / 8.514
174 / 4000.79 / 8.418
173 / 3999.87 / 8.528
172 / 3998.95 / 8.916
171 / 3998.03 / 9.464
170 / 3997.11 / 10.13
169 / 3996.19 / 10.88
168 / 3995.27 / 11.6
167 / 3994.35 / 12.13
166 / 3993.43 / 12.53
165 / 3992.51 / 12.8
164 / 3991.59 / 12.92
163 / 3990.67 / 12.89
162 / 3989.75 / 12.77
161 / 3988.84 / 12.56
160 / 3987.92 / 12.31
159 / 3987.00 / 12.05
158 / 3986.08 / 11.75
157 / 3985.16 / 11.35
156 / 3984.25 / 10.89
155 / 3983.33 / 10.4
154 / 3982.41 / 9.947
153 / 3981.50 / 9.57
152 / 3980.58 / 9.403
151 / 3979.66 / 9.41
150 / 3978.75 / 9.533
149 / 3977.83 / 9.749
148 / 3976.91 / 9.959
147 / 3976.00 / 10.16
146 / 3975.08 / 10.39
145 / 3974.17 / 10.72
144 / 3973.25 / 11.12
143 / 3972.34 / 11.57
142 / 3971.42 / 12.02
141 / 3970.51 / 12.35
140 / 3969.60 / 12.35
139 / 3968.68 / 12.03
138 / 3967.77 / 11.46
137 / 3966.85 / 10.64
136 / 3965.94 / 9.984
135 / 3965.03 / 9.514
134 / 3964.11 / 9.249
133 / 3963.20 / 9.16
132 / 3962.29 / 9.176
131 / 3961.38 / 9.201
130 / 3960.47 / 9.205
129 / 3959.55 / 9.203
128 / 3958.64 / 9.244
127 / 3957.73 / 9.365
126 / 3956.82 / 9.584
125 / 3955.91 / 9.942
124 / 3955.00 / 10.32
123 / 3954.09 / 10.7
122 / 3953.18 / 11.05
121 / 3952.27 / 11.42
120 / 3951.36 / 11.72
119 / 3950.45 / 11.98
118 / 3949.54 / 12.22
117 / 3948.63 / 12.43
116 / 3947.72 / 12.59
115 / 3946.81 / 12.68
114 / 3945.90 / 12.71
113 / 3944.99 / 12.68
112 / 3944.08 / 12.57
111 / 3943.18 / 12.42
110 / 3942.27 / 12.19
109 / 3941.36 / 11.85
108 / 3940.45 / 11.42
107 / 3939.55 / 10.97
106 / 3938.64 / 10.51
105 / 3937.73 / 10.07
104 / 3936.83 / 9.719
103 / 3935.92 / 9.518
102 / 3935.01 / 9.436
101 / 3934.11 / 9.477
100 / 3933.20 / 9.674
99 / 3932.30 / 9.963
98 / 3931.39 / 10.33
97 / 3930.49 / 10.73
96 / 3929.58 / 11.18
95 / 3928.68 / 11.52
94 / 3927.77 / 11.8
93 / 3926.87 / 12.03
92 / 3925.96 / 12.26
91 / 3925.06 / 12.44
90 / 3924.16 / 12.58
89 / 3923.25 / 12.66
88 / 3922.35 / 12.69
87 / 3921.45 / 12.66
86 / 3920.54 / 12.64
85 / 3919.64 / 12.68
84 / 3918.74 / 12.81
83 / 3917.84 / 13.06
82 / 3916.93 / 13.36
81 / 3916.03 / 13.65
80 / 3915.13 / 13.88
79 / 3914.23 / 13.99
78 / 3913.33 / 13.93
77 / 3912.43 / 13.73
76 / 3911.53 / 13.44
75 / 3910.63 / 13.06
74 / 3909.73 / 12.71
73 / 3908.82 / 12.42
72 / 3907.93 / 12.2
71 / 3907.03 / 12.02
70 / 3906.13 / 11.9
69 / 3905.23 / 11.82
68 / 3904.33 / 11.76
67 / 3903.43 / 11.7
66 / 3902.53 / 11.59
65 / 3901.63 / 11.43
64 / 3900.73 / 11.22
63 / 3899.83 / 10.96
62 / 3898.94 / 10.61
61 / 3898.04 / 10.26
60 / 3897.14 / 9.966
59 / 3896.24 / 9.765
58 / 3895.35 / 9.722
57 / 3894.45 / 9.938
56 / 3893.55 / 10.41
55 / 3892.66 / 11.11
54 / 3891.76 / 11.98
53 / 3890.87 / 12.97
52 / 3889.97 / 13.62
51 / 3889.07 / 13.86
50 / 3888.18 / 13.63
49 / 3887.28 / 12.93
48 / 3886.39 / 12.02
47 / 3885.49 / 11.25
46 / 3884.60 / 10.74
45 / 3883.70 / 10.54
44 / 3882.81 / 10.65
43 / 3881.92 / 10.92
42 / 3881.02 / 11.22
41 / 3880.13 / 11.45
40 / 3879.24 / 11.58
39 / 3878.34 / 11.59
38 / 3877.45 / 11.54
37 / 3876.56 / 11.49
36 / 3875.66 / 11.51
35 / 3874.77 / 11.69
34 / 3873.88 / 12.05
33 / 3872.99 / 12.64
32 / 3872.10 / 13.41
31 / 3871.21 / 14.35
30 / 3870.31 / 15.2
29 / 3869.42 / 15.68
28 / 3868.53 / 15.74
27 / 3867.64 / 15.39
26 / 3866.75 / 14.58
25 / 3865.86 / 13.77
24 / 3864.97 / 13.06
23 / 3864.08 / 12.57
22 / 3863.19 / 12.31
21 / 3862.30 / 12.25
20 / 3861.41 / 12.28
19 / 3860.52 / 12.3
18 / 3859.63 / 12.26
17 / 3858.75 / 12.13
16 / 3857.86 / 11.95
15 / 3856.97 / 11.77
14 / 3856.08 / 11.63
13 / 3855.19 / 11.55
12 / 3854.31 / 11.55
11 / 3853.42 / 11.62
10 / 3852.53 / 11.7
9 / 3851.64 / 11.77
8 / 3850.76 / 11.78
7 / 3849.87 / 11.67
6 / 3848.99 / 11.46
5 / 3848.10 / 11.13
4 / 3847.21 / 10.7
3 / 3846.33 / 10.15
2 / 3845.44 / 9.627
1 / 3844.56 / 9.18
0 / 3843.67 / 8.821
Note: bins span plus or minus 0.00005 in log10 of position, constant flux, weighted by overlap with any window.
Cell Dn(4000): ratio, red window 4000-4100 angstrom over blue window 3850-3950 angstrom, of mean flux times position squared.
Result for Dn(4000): 1.05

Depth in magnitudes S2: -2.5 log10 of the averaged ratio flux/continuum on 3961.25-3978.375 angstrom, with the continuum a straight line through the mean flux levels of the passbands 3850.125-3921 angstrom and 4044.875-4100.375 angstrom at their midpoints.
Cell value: 0.14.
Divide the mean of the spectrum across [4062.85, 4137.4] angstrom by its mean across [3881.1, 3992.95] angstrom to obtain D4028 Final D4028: 1.0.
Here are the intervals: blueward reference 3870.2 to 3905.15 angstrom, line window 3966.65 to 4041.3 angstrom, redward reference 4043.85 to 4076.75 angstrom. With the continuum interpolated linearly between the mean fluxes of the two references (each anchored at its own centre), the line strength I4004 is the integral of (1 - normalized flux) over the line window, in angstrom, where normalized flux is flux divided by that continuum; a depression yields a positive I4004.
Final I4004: 5.30 angstrom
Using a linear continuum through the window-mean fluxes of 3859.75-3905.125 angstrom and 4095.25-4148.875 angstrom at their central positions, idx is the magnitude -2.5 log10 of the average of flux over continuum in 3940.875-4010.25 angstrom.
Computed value 0.11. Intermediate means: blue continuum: 12.1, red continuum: 11.6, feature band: 10.8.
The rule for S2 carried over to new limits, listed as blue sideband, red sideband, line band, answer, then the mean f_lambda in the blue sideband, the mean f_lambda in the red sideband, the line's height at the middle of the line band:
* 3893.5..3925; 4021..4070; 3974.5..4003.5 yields 0.15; 12.1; 12.3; 12.2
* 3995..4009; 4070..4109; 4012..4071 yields -0.15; 9.67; 11.9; 10.7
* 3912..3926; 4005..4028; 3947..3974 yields 0.16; 13.1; 11.6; 12.5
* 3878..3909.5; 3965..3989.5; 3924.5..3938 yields 0.05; 11.5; 10.9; 11.2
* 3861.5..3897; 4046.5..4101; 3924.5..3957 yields 0.09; 12.3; 12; 12.2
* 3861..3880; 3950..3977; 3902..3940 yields -0.02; 13.1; 10.5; 11.7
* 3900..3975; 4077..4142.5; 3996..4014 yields 0.15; 11.5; 11.5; 11.5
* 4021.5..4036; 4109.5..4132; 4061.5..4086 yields -0.05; 12.3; 10.9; 11.6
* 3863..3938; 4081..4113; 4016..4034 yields -0.03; 12.1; 11.7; 11.8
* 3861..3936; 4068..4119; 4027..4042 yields -0.03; 12.1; 11.7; 11.9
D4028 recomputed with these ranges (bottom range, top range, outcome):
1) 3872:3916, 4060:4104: 1.02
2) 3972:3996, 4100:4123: 1.05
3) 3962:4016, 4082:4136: 1.07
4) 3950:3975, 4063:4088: 1.14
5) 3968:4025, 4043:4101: 1.08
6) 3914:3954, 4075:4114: 0.99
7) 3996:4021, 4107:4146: 1.06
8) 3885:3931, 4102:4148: 0.94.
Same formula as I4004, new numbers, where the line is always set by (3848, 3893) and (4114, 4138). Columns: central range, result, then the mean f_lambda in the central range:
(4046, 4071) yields -2.0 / 12.4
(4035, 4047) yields -0.5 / 12.1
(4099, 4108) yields -2.0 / 13.8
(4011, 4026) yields -0.3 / 11.9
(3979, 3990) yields 0.8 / 11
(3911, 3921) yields -1.0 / 13.4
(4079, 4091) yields 0.2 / 11.2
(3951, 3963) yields 2.0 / 9.98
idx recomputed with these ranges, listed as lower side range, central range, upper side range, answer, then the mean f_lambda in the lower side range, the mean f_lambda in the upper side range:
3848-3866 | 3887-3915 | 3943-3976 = -0.04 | 12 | 10.9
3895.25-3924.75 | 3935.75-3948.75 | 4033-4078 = 0.06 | 12.2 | 12.3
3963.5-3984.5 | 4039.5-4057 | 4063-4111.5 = -0.07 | 10.5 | 12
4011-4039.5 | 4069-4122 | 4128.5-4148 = 0.01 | 12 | 11.5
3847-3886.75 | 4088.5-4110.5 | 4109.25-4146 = -0.06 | 12.2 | 11.2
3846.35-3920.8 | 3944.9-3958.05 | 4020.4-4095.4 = 0.07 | 12.2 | 12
